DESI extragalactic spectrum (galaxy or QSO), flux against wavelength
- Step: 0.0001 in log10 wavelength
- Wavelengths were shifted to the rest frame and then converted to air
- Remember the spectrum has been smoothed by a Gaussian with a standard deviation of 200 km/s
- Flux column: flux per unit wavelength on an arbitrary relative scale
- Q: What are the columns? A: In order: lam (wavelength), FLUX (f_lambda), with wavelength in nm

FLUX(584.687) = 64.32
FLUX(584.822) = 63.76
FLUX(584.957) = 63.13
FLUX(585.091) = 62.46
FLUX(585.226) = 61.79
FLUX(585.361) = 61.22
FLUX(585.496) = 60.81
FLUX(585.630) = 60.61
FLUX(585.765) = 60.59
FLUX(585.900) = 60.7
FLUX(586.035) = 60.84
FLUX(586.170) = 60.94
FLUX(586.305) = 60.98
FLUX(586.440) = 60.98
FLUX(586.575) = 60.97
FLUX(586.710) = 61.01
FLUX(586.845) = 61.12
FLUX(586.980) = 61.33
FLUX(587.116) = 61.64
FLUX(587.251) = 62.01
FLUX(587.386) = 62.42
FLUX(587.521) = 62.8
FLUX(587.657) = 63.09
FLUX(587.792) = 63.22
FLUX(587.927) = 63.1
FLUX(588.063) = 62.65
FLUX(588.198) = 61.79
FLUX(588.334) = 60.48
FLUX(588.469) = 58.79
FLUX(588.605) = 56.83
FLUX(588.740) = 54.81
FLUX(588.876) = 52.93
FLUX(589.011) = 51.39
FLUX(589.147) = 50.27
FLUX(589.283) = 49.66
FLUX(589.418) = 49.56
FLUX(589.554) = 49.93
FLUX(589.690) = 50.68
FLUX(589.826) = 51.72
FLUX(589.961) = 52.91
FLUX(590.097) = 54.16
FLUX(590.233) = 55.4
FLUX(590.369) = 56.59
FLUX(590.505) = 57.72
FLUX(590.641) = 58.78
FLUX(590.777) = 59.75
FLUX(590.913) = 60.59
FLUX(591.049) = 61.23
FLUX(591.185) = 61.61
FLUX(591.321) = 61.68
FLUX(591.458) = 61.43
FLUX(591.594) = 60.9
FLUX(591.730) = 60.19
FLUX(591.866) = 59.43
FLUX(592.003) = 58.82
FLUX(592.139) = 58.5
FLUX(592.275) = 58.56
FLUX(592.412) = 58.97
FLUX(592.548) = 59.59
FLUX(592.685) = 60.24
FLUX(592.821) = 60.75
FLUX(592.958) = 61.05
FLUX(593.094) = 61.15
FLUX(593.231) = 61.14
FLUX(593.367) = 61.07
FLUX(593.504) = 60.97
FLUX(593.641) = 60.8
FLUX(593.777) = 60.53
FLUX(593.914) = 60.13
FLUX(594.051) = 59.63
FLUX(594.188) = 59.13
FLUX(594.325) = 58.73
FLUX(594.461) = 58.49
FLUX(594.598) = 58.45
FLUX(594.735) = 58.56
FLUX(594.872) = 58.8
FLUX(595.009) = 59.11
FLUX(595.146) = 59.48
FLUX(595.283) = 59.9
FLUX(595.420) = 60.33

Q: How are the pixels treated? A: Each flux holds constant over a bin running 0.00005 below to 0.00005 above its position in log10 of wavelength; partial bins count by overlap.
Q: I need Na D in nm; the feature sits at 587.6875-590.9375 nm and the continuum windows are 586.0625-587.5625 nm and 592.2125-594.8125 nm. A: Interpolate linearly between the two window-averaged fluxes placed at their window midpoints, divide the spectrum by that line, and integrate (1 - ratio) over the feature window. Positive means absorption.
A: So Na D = 0.26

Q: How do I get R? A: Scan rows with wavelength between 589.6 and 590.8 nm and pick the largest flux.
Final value 59.75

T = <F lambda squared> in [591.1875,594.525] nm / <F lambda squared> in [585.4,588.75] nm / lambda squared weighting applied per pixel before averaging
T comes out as 1.0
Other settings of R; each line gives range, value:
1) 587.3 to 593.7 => 63.22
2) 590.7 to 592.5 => 61.68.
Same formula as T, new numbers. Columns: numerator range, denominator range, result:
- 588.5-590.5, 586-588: 0.86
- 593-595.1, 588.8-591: 1.12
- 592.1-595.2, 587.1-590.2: 1.07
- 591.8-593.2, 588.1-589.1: 1.07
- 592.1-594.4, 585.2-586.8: 1.01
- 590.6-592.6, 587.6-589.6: 1.07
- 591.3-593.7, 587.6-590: 1.09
